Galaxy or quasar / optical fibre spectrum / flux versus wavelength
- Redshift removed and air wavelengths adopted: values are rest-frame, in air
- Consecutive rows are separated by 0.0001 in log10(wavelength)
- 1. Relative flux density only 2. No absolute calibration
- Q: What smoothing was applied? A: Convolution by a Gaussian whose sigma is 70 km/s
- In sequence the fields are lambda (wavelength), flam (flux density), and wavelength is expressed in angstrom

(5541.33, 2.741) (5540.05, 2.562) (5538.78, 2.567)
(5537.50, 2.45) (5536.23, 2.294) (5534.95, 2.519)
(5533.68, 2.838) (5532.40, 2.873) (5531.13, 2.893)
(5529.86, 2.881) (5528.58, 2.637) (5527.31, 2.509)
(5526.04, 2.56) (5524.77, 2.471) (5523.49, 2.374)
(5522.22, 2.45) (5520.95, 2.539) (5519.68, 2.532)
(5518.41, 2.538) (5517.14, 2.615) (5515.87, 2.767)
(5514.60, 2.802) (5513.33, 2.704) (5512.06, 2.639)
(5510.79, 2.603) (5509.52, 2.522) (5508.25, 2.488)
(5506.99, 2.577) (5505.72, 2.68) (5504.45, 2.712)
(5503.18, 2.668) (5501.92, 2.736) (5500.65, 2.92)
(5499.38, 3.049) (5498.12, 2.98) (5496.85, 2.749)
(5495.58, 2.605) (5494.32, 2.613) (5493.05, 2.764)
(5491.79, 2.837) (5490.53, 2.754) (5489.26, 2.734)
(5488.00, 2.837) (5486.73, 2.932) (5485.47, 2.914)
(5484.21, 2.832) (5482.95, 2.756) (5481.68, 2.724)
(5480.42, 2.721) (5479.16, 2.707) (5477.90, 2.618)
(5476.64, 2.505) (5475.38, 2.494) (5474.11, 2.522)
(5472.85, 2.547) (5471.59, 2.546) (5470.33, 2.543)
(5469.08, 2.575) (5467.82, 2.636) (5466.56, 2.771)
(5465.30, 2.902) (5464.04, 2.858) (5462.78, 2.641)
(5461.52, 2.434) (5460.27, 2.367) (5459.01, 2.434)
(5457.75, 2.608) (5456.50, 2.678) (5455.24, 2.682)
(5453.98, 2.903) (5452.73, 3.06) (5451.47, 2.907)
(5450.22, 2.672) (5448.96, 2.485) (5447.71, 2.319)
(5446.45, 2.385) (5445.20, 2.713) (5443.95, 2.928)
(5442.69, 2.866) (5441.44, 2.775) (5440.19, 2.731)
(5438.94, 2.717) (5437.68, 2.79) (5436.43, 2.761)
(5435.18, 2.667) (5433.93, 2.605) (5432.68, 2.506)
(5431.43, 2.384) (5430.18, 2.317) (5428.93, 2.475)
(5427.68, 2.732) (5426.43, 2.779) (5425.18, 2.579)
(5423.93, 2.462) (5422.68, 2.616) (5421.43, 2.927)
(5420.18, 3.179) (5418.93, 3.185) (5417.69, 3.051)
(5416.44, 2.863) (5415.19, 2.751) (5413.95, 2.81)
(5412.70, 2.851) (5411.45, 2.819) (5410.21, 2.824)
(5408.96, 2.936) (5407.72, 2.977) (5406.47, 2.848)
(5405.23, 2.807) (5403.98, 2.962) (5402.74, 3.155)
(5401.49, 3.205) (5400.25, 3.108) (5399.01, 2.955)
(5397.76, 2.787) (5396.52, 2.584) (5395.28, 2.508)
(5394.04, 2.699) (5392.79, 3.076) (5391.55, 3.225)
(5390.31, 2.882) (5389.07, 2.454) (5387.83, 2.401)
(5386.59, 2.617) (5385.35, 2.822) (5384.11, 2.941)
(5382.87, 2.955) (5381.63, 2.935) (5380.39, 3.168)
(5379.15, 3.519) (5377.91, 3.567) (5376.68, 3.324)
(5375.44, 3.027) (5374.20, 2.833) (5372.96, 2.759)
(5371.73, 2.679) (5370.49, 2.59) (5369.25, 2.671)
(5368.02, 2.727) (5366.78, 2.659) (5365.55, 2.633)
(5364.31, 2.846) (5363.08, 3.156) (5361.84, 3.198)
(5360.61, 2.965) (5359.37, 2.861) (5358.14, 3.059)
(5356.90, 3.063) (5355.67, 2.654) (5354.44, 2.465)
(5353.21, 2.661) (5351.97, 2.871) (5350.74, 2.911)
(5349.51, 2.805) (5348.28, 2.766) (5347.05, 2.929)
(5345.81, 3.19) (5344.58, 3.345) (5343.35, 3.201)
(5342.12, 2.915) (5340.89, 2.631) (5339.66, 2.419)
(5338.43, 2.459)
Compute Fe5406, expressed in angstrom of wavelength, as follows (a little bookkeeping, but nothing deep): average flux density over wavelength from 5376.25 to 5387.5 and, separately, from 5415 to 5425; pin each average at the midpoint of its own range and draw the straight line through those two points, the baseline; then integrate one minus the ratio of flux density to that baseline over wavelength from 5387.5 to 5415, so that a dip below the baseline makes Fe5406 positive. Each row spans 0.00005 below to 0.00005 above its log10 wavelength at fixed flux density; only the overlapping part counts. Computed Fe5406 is 1.00 angstrom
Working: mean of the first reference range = 3.07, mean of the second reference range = 2.87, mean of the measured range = 2.86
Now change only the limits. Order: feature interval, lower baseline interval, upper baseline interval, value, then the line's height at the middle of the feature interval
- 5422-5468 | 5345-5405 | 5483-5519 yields 2.5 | 2.81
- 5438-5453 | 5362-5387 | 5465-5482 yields 0.0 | 2.71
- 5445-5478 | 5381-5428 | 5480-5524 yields 1.7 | 2.77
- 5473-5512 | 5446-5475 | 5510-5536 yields -1.3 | 2.63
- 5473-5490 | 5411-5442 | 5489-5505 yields 0.4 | 2.77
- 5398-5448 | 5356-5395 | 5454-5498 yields 0.3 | 2.8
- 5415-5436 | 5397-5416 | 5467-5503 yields 1.2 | 2.87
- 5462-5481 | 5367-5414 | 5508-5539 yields 0.6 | 2.72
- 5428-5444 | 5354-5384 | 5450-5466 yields 0.7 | 2.76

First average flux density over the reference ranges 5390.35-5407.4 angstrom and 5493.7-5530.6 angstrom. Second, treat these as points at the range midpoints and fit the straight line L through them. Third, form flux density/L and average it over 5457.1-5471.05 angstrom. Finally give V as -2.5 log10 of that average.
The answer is 0.06 mag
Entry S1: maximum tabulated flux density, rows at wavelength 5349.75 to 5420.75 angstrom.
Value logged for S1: 3.567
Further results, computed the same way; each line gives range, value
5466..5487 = 2.932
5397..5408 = 3.205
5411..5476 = 3.185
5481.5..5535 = 3.049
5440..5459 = 3.06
